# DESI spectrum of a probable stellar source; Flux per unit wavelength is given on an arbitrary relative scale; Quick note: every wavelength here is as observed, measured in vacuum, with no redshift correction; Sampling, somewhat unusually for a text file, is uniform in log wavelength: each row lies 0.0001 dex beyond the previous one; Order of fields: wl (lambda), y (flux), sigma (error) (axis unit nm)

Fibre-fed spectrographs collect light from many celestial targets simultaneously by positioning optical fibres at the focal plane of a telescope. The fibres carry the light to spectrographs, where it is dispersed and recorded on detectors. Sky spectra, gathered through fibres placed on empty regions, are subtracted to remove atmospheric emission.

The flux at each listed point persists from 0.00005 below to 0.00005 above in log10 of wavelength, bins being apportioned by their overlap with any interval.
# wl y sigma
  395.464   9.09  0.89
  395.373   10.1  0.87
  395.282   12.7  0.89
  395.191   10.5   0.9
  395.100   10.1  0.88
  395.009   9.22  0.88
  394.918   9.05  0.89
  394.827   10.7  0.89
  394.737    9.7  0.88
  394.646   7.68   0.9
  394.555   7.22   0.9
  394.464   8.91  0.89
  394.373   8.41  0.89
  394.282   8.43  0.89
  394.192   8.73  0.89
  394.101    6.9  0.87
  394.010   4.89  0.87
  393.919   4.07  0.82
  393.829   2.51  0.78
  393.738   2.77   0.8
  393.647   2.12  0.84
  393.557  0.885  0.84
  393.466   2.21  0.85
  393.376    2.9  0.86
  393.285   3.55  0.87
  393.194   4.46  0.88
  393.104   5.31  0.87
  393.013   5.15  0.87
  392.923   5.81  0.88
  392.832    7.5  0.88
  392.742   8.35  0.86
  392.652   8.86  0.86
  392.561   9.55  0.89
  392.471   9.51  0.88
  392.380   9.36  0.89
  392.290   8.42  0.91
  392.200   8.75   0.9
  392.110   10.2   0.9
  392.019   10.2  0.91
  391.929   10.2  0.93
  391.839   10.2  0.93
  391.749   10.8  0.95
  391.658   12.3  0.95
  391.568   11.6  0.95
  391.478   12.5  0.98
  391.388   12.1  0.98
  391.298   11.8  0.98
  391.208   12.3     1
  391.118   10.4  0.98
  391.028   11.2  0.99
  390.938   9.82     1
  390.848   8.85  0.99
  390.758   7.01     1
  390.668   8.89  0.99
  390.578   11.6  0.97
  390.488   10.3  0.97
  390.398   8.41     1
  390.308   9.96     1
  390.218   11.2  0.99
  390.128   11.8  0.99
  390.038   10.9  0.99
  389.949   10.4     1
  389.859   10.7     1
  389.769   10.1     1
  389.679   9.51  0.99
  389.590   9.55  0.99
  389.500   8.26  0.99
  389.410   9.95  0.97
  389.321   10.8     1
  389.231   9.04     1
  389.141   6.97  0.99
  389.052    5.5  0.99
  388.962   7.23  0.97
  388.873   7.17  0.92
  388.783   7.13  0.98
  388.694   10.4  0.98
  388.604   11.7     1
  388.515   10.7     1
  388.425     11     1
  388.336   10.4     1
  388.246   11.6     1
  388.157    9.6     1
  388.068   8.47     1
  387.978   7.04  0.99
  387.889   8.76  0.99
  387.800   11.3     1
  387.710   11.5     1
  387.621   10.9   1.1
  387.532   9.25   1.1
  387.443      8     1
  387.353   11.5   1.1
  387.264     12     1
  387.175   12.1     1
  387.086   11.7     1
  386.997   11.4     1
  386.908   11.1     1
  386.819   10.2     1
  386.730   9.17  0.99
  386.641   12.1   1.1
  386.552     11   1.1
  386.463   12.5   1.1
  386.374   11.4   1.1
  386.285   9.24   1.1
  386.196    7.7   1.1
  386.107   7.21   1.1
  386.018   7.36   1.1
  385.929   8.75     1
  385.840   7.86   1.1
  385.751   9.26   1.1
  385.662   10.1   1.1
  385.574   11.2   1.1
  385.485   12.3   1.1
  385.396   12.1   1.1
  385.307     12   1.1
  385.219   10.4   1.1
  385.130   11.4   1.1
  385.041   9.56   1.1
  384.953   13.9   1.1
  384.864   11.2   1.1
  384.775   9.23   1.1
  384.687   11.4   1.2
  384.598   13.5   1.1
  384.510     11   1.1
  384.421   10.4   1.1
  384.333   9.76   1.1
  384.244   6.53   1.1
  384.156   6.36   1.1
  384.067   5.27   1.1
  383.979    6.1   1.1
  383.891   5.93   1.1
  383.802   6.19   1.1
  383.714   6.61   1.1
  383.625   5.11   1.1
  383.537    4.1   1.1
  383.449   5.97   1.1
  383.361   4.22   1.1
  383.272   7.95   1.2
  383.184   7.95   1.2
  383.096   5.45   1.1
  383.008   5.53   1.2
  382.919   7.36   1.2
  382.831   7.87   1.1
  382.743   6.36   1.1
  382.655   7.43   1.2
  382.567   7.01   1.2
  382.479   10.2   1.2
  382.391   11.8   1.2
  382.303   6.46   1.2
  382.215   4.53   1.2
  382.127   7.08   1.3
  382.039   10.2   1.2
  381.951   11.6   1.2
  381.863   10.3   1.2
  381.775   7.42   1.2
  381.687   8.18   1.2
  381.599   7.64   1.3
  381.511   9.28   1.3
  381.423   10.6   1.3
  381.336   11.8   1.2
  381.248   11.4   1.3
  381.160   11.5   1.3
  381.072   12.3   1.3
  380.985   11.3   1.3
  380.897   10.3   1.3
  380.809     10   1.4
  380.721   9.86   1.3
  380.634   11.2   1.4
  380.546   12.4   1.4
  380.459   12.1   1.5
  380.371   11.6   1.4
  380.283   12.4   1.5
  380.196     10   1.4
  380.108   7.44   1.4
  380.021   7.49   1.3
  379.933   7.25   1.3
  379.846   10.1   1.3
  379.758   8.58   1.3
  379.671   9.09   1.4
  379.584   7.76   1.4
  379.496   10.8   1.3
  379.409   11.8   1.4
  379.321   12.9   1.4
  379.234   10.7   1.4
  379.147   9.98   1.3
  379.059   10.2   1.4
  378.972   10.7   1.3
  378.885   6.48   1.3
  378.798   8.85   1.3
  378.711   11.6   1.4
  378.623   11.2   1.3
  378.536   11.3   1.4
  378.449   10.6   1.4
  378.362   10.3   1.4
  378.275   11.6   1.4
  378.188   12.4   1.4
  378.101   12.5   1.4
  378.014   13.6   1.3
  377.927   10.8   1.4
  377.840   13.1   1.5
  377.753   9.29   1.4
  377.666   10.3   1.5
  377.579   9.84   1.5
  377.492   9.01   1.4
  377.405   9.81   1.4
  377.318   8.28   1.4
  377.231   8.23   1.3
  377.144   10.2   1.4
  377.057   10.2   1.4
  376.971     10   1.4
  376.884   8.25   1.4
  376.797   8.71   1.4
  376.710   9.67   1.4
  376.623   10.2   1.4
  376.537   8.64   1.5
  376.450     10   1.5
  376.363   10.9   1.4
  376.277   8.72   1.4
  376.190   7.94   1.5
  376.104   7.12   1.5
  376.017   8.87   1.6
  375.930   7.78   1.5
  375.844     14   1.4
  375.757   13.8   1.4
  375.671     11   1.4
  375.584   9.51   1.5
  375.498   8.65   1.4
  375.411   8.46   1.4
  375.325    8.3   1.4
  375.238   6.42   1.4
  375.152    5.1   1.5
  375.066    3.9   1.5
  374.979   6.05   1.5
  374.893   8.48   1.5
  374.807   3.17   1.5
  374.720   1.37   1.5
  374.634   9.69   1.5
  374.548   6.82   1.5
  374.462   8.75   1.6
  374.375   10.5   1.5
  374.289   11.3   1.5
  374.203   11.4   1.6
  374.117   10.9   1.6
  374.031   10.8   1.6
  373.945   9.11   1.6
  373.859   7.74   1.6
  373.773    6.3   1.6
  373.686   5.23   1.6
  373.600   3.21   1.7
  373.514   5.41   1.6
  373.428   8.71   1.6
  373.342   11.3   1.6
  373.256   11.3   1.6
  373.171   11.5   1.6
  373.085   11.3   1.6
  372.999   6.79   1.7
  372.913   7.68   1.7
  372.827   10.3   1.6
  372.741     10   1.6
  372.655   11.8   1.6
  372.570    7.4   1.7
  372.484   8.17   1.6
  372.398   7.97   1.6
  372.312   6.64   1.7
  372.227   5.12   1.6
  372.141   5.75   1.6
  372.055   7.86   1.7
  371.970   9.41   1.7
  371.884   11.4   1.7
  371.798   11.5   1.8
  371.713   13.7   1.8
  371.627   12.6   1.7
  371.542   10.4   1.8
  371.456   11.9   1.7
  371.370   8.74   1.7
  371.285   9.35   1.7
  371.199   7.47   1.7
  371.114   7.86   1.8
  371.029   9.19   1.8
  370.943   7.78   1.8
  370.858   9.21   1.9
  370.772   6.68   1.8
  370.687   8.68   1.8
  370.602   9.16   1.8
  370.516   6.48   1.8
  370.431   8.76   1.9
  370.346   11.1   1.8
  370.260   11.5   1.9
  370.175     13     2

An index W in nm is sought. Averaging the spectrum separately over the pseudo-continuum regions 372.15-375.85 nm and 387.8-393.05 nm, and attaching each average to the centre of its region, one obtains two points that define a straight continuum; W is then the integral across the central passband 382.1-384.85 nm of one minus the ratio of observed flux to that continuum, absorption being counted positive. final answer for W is 0.49 nm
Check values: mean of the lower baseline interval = 8.32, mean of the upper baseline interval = 9.64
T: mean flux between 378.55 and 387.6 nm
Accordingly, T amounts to 9.44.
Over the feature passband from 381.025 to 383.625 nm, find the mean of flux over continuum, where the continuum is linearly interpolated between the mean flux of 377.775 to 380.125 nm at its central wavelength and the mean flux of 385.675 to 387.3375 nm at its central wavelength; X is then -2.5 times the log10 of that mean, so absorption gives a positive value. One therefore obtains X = 0.24 mag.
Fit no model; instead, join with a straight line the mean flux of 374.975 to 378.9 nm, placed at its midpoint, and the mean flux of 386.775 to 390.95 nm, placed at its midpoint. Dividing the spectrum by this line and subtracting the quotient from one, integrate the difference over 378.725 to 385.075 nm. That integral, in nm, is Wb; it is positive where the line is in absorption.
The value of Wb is 0.46 nm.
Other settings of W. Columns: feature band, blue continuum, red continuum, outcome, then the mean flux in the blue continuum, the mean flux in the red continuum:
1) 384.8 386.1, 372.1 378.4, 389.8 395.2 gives -0.26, 8.95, 8.45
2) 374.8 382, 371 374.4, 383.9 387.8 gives -0.18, 9.12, 10.1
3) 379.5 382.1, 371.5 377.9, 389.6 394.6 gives -0.39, 8.91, 8.38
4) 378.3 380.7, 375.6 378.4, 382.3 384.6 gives -0.31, 10.2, 7.25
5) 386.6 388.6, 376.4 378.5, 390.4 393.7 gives -0.33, 10.2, 8.45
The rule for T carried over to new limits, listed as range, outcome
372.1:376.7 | 8.45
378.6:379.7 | 10.1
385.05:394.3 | 9.14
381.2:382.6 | 9.11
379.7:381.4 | 10.5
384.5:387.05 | 10.5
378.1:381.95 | 10.3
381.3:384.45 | 7.55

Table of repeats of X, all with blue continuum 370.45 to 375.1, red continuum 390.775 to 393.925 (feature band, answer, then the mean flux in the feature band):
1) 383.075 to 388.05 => -0.15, 9.37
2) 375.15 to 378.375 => -0.17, 9.83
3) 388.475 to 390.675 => -0.19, 9.54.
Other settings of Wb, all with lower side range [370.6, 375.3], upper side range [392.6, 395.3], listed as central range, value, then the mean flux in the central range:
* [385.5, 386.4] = -0.215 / 9.06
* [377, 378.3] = -0.411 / 10.6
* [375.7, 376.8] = -0.215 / 9.77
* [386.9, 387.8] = -0.471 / 11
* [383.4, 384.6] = 0.058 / 7.12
